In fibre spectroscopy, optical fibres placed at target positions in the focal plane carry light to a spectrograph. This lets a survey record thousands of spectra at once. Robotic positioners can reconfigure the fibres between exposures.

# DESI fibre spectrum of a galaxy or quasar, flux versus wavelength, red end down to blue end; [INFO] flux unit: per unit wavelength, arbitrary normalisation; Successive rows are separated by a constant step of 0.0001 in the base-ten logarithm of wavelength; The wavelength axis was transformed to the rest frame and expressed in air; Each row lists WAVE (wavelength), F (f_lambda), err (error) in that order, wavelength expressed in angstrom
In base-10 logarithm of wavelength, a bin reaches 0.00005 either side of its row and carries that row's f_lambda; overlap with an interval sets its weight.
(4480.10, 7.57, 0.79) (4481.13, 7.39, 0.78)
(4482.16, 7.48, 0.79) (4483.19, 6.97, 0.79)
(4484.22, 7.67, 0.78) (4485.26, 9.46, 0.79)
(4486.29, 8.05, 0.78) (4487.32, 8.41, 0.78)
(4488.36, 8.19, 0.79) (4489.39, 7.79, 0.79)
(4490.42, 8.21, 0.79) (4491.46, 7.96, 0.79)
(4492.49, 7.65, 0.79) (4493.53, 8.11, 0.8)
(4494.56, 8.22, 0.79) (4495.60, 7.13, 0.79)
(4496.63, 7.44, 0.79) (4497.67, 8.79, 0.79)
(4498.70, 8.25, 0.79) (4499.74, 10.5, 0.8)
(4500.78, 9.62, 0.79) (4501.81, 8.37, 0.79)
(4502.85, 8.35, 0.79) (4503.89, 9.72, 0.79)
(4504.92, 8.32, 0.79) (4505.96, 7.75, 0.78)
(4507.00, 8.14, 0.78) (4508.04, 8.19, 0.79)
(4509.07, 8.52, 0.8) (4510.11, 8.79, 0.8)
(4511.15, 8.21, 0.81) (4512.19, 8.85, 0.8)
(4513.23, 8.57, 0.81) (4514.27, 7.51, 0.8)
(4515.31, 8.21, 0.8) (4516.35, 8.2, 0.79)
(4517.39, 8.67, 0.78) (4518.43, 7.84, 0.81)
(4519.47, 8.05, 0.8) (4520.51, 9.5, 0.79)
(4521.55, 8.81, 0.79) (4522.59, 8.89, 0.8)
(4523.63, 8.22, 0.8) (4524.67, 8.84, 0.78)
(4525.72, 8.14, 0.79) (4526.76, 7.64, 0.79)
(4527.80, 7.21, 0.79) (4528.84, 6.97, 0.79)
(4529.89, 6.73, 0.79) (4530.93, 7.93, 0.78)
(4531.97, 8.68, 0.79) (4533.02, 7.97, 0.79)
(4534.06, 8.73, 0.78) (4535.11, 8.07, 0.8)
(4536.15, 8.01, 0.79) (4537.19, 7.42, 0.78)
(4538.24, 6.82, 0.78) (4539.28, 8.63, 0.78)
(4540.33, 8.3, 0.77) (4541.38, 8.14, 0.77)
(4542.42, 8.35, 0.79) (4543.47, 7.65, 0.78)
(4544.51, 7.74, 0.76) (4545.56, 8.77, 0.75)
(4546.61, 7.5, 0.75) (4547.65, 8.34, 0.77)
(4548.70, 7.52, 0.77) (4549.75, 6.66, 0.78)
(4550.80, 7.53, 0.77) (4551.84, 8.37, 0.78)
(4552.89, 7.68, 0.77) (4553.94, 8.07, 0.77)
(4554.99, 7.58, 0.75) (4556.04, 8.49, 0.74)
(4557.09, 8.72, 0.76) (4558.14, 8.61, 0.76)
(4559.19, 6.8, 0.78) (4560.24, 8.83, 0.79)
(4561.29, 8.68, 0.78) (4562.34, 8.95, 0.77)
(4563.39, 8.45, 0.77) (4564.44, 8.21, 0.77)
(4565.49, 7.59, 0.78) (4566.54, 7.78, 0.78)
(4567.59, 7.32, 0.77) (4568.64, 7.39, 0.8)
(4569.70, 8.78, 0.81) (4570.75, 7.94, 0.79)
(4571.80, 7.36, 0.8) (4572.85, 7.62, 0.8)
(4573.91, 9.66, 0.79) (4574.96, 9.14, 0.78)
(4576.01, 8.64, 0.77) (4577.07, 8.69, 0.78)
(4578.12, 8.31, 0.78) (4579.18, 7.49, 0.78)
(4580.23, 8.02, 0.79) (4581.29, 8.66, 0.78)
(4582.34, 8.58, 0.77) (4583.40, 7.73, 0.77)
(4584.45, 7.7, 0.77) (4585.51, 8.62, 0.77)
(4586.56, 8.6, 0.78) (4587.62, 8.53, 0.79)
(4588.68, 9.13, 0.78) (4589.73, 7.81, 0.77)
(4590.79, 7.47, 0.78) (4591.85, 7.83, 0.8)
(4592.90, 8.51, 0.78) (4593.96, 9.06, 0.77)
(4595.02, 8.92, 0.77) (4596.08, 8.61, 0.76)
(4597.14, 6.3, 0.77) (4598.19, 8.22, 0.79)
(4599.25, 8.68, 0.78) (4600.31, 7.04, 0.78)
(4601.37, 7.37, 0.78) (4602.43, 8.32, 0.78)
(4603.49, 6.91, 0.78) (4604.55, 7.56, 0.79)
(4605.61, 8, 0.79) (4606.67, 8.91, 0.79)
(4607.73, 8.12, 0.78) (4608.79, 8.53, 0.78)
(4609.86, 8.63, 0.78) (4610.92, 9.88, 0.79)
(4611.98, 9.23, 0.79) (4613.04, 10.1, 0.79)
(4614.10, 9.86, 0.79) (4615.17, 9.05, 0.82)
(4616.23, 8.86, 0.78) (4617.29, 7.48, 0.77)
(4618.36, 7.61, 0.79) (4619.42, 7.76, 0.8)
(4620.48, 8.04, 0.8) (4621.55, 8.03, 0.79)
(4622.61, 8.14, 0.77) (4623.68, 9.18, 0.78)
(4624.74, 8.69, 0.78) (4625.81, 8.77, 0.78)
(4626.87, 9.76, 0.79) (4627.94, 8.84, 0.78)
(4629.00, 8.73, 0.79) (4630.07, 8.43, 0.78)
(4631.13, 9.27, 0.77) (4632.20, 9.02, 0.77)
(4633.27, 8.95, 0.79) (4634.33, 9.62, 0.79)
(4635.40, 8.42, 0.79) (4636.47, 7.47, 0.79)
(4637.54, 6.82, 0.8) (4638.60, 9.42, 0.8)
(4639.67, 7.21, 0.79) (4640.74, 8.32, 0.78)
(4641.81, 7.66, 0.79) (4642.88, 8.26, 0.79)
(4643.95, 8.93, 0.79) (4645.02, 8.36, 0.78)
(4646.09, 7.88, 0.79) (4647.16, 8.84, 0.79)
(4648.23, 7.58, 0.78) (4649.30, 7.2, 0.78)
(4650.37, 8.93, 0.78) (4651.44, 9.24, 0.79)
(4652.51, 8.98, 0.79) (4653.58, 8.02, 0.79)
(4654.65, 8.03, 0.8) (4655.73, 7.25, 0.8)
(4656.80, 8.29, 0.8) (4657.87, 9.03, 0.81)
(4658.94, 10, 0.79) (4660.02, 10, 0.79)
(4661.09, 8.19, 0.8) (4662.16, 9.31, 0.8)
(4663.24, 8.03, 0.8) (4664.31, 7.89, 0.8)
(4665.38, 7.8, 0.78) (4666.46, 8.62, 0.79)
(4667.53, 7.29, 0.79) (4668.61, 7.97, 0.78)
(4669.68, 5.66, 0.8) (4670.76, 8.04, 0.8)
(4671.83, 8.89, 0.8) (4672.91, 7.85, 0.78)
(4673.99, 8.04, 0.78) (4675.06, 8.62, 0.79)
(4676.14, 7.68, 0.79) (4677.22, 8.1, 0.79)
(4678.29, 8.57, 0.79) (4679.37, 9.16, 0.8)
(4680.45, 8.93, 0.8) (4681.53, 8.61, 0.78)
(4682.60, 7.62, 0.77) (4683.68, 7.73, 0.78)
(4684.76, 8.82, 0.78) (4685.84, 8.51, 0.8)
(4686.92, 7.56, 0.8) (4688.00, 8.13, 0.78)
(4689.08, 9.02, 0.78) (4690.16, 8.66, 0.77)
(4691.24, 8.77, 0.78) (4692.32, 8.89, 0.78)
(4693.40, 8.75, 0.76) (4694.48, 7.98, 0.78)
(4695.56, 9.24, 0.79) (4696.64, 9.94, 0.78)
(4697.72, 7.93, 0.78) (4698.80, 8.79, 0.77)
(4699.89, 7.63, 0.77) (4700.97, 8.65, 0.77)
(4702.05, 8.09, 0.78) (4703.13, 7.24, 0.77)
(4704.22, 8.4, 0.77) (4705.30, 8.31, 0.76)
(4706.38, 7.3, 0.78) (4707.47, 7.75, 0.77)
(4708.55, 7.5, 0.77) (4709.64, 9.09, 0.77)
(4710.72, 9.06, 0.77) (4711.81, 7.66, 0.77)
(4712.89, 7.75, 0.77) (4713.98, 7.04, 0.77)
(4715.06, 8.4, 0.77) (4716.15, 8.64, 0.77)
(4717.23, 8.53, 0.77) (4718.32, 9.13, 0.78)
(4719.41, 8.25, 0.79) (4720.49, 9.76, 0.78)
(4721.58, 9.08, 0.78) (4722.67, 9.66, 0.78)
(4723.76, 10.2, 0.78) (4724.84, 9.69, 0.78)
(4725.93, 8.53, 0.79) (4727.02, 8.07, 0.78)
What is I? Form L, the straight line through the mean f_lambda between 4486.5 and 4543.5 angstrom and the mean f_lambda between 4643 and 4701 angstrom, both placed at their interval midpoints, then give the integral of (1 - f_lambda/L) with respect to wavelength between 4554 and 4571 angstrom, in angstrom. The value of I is 0.3 angstrom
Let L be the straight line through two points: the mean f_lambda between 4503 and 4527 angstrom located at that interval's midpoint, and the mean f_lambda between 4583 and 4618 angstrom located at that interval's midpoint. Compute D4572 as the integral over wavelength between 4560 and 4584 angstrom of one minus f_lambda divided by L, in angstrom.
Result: 0.4 angstrom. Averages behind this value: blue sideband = 8.42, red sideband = 8.35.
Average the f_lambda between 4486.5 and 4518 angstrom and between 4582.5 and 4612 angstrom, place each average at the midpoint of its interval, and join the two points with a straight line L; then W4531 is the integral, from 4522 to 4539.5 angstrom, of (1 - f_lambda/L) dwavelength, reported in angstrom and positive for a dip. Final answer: 0.8 angstrom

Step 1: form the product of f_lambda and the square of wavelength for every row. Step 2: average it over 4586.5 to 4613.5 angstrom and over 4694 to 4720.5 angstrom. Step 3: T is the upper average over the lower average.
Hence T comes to 1.05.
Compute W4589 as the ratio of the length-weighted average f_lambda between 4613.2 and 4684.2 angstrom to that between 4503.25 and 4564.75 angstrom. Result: 1.03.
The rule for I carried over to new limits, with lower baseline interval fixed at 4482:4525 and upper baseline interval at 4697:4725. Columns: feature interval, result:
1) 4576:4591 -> 0.2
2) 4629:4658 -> 0.2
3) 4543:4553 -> 0.7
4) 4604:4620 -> -0.5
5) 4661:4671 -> 0.7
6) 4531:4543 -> 0.4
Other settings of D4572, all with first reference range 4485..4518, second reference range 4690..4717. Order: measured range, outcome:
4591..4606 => 0.7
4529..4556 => 1.5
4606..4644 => -1.3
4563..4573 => 0.6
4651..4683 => -0.1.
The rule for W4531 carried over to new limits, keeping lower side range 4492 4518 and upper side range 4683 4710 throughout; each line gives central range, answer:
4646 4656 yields 0.1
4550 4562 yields 0.4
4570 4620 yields 0.3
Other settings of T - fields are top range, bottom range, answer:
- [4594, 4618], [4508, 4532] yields 1.06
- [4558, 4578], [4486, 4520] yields 1.02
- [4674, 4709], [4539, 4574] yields 1.10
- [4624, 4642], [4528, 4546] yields 1.13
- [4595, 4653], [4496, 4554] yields 1.07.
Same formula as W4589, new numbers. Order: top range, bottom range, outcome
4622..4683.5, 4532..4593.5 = 1.03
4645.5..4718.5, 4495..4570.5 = 1.02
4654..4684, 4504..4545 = 1.01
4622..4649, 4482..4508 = 1.03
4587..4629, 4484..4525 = 1.00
